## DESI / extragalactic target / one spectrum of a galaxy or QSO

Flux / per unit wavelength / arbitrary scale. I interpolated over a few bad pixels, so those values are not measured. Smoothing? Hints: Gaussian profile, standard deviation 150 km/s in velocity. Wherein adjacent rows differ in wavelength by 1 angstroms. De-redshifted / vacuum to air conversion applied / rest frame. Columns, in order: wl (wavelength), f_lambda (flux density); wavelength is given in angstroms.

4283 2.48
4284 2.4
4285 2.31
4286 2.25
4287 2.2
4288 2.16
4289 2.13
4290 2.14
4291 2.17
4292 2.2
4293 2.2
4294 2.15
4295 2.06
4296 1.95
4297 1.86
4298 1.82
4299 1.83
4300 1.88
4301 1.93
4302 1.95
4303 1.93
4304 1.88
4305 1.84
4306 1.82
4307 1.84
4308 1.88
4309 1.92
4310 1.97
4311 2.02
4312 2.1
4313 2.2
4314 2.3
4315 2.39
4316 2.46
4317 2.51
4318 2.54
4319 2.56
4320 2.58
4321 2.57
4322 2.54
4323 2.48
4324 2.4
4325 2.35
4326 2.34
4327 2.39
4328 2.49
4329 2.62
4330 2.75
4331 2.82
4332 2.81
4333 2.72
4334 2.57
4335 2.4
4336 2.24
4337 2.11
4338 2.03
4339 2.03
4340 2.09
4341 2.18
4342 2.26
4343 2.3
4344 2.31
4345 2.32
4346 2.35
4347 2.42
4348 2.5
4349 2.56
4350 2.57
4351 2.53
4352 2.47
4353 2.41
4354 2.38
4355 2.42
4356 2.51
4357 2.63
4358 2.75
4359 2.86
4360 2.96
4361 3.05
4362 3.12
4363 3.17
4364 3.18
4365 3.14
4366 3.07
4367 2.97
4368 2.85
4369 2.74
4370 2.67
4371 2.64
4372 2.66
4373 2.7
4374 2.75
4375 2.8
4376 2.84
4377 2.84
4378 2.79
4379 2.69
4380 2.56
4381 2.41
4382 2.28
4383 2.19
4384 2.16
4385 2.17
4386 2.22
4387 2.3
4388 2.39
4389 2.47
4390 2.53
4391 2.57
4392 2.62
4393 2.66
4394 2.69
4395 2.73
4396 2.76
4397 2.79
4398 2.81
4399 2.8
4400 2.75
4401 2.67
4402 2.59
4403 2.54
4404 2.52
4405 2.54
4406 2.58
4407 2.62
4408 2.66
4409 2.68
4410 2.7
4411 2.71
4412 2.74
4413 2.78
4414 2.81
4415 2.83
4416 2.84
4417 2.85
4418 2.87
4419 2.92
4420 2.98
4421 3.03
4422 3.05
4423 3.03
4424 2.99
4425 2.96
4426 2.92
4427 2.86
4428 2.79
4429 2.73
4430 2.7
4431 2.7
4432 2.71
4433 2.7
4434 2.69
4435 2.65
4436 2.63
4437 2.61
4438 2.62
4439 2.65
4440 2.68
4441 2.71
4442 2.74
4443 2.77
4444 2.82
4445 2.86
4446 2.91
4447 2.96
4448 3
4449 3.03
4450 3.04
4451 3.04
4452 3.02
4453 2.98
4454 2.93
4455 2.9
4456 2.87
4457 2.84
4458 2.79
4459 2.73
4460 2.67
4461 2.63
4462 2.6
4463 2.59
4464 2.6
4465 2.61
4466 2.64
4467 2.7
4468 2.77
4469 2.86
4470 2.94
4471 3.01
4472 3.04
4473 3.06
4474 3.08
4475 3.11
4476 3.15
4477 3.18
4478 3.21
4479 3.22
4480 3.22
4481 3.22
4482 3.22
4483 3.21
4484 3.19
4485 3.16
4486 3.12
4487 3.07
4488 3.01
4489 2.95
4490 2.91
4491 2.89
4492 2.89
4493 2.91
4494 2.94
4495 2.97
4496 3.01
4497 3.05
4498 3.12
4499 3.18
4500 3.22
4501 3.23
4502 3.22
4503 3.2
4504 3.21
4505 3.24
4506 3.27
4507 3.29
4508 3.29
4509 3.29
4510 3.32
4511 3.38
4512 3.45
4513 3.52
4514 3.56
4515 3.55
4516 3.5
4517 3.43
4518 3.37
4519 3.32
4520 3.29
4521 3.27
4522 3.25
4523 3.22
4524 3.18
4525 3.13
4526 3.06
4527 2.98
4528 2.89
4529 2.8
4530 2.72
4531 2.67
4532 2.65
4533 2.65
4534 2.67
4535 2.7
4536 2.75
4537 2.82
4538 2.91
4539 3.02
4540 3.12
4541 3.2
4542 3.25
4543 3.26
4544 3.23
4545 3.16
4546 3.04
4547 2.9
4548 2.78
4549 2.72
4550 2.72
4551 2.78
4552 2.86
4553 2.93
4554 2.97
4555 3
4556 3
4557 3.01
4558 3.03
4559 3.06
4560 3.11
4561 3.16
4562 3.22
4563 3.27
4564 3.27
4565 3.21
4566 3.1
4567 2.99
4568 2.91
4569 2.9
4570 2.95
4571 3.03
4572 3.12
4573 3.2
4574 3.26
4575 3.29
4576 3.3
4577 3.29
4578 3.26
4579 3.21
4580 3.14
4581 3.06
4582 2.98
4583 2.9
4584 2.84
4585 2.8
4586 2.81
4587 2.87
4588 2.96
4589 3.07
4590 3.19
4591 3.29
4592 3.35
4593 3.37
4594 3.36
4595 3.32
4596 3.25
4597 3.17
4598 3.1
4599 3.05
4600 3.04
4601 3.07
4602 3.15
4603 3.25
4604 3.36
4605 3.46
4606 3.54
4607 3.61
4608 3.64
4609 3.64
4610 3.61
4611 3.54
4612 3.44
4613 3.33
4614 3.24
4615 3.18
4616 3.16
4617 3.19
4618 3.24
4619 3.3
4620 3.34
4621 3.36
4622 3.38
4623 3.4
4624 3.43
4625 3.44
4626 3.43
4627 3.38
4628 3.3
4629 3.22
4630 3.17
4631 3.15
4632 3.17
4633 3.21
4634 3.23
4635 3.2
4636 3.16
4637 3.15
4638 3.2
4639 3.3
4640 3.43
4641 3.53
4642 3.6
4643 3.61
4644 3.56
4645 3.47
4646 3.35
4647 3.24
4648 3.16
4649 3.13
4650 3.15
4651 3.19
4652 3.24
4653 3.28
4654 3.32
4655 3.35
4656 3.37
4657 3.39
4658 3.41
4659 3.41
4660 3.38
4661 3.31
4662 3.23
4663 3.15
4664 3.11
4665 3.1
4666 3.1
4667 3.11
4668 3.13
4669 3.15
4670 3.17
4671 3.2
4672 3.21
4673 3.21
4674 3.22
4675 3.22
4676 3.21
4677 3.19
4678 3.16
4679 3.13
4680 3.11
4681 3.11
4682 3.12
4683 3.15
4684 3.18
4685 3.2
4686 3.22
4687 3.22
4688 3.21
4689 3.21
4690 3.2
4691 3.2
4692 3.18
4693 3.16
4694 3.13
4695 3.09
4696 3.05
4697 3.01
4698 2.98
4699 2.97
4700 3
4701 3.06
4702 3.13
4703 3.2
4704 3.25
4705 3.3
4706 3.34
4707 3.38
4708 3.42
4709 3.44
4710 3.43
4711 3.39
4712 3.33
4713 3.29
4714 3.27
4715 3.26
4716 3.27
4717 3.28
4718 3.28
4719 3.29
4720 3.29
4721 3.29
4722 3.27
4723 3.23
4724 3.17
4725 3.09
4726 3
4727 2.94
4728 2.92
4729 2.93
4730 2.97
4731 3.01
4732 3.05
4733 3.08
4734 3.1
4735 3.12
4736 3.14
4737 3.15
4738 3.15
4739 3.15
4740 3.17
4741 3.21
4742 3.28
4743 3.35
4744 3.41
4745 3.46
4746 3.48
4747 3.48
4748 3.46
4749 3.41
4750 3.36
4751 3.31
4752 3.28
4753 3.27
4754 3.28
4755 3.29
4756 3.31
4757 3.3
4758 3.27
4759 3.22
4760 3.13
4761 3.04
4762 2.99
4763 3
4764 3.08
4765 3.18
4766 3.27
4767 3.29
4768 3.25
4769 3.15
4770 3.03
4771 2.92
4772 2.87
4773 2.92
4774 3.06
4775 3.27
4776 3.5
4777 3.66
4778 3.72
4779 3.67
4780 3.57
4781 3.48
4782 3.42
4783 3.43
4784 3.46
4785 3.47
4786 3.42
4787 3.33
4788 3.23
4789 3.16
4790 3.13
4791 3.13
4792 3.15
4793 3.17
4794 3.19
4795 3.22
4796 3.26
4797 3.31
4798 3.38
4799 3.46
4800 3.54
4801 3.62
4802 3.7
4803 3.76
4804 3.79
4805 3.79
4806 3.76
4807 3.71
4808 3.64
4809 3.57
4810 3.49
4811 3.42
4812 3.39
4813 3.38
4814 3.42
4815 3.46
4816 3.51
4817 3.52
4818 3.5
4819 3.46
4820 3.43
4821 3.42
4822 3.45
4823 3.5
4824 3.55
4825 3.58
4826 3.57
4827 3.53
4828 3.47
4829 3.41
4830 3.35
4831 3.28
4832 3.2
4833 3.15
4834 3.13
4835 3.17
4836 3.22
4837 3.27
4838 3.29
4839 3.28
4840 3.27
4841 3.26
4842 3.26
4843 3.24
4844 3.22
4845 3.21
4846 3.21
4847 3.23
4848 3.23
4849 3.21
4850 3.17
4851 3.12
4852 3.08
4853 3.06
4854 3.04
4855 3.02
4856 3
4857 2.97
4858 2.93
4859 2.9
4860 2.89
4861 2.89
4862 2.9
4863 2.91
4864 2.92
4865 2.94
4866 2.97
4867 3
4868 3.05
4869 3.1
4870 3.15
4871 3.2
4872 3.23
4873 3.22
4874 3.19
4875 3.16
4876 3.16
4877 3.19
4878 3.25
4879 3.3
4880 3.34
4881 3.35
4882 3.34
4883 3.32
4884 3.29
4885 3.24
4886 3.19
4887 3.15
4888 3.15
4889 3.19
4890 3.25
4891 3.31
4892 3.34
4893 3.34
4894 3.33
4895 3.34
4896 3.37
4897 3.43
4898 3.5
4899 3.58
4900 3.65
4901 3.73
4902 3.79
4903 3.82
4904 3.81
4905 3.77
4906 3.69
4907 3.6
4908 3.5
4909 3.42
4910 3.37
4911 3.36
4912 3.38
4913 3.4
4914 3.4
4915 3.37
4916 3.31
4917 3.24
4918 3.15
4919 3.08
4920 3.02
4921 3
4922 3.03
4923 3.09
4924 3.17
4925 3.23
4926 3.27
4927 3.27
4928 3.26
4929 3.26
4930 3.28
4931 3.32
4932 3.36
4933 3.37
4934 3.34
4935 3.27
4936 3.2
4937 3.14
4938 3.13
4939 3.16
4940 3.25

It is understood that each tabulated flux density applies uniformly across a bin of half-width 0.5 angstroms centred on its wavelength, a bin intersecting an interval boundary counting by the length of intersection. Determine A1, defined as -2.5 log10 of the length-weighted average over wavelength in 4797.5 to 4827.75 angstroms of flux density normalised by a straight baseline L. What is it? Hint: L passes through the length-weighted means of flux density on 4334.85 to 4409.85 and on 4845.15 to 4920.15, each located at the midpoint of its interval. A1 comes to -0.12 mag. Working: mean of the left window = 2.58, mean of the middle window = 3.54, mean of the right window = 3.25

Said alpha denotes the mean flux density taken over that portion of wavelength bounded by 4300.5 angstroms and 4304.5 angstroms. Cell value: 1.92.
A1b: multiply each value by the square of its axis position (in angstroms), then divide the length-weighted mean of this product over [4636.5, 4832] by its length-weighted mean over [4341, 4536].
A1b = 1.3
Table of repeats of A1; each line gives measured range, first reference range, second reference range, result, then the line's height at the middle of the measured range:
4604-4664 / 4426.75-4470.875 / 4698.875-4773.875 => -0.10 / 3.05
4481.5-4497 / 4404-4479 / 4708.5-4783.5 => -0.05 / 2.89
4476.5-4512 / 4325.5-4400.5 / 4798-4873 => -0.13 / 2.78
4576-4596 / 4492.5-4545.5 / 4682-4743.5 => 0.01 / 3.15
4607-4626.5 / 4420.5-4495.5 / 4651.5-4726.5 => -0.09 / 3.12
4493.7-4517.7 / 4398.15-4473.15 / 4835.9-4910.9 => -0.14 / 2.86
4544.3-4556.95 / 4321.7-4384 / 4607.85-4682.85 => 0.05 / 3.05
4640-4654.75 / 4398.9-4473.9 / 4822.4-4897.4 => -0.12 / 3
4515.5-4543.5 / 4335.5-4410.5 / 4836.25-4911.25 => -0.09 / 2.79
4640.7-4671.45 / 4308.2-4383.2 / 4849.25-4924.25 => -0.12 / 2.94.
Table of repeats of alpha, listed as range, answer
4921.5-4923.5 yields 3.06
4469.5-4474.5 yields 3.03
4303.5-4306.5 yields 1.85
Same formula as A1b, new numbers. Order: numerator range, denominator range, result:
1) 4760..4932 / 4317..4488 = 1.47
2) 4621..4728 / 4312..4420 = 1.43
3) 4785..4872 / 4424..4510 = 1.30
